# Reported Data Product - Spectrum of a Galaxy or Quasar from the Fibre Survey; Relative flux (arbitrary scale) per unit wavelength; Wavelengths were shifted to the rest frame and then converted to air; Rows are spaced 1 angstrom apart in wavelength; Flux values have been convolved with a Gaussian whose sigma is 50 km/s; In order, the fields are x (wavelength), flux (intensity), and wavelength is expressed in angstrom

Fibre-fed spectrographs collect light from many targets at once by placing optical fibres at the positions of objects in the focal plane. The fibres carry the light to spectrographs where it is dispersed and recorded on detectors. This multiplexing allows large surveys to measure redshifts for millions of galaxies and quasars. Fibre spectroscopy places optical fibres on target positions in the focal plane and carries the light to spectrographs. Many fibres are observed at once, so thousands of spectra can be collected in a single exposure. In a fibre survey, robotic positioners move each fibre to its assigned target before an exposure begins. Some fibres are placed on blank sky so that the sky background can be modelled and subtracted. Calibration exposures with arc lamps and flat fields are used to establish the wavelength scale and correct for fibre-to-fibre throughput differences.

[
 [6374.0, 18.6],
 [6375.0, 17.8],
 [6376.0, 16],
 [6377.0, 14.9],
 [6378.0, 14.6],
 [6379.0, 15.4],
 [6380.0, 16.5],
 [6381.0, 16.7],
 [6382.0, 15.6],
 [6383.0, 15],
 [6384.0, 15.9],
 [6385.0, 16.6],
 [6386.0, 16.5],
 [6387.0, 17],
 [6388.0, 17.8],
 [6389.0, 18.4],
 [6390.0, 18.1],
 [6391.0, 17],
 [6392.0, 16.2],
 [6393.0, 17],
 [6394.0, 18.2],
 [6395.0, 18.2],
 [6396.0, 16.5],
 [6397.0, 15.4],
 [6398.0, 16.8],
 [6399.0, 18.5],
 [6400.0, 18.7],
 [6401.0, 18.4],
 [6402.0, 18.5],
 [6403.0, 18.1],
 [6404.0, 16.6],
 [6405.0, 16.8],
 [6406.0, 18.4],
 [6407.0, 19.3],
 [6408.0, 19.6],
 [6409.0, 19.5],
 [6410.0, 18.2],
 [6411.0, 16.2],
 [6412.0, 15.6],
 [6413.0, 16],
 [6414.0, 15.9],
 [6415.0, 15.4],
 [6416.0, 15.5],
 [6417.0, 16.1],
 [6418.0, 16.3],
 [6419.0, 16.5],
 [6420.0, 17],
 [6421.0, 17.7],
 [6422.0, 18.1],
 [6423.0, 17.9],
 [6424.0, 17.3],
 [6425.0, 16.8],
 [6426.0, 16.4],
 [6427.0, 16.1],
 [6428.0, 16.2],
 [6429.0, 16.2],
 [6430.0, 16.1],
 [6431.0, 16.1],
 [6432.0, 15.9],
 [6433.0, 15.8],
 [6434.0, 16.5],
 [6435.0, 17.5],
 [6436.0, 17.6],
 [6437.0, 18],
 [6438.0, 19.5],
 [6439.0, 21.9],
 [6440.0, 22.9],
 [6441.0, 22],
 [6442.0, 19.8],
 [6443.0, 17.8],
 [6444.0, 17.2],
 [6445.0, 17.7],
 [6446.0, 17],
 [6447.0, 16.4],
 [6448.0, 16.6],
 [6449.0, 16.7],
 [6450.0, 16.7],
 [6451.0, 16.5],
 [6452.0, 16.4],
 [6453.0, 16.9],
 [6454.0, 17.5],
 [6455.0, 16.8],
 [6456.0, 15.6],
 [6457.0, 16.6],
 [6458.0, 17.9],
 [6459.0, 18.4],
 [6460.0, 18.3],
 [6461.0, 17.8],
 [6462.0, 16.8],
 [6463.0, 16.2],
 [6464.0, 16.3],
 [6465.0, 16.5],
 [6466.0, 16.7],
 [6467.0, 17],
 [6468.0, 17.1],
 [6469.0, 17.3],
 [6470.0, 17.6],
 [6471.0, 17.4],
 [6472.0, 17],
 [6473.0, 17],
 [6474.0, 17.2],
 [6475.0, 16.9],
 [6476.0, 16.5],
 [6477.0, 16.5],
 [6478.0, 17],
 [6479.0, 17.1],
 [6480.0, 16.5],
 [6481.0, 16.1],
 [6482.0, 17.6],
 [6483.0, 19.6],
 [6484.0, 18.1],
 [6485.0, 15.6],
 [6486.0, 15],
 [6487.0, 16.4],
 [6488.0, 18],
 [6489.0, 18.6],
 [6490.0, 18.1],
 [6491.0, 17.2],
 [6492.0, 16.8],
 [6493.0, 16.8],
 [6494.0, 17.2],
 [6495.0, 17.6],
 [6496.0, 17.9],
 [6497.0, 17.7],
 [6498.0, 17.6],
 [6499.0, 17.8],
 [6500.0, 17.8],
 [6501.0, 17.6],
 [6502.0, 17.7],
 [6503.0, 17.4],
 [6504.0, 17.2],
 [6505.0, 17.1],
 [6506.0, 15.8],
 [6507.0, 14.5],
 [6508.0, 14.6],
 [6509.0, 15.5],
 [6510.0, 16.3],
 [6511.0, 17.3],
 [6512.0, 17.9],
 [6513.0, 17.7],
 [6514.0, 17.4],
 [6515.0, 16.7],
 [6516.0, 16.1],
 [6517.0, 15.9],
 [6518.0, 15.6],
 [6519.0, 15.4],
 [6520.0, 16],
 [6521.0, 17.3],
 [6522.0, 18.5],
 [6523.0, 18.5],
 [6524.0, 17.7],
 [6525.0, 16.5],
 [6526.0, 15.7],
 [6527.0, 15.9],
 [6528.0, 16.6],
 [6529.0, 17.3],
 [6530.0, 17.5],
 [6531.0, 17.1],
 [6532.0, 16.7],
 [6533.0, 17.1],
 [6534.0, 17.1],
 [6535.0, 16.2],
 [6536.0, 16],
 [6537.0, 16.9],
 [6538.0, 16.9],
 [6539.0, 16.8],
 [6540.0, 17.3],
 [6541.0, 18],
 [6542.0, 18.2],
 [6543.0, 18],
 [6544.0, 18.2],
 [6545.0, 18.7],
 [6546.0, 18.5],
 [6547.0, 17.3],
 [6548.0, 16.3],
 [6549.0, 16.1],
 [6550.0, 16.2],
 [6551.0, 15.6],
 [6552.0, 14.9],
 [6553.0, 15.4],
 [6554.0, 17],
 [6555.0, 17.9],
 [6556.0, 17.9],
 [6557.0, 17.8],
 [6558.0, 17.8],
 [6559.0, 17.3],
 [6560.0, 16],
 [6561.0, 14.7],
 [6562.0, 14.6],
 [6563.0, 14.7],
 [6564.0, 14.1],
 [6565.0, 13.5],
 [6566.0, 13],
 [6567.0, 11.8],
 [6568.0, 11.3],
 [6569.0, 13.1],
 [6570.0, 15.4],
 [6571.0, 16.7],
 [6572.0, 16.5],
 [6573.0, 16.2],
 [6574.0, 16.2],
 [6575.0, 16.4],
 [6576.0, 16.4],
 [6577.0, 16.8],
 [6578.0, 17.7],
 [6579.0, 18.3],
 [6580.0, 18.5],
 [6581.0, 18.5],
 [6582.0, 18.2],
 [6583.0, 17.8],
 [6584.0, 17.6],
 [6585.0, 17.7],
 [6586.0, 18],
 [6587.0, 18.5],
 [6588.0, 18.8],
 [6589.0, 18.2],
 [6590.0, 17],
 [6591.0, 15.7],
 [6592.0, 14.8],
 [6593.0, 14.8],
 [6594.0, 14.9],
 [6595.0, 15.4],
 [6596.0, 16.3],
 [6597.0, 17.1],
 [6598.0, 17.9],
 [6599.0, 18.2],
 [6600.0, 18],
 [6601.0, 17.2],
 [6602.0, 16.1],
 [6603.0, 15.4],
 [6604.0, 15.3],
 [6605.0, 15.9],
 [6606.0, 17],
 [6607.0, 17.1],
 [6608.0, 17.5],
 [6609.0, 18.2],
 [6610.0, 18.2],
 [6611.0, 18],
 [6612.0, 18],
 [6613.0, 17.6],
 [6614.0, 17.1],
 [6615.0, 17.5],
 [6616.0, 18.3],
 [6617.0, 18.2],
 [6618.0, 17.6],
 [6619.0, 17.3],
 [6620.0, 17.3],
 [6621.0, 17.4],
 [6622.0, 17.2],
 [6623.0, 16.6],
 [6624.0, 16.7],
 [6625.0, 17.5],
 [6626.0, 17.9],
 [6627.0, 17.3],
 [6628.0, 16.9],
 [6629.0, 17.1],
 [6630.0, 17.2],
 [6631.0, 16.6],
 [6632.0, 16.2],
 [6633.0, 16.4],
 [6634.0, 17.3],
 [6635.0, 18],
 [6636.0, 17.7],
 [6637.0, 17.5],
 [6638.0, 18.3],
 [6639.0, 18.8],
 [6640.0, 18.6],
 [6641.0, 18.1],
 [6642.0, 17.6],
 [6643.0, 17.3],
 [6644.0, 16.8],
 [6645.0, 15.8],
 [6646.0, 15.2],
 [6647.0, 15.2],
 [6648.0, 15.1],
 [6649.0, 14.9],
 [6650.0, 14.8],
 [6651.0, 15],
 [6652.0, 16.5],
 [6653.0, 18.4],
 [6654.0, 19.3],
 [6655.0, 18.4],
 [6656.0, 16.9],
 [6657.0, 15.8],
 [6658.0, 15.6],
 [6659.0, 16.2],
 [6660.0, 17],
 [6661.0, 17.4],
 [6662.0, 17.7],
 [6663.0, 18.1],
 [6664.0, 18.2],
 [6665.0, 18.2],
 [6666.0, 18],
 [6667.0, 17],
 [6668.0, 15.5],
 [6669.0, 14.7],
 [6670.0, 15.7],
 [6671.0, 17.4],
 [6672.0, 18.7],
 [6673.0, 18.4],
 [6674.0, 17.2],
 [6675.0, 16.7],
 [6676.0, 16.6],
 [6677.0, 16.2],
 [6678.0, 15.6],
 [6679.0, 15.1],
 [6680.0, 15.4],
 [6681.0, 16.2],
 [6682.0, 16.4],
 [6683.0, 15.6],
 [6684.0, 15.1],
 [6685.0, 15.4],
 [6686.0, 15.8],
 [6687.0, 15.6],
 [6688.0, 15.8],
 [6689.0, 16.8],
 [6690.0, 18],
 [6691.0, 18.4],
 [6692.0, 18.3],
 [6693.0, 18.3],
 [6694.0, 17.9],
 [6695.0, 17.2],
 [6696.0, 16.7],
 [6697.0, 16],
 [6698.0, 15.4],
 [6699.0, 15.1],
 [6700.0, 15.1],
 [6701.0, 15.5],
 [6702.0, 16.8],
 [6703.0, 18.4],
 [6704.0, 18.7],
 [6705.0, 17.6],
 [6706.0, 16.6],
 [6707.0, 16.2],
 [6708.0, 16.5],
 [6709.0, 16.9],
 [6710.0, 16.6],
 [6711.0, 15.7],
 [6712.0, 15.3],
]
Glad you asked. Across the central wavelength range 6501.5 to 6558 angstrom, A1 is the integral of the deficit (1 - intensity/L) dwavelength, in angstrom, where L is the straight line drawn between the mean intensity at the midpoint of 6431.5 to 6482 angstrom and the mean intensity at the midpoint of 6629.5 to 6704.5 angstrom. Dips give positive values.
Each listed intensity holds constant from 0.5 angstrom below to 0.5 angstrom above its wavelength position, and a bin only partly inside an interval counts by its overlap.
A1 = 1.03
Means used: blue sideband 17.4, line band 16.9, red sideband 16.8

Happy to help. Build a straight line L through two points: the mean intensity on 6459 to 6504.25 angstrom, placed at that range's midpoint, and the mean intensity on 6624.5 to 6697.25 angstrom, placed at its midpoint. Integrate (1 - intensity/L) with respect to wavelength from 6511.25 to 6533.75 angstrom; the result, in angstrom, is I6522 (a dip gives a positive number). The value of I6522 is 0.3 angstrom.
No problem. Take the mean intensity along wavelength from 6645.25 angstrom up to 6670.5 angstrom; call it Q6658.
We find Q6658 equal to 16.6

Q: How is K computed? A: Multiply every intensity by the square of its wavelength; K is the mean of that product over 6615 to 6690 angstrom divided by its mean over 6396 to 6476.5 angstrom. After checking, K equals 1.0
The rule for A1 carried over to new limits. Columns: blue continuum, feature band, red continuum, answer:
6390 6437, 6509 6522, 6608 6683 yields 0.30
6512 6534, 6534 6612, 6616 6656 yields 1.57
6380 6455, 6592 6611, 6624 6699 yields 0.29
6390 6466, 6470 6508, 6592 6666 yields 0.29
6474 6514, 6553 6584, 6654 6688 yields 1.45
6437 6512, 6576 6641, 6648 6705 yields -1.51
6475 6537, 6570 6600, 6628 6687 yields -0.40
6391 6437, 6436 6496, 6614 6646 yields -1.04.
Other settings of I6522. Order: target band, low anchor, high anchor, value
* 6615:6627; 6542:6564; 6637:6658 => -0.47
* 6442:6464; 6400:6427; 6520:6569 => -0.11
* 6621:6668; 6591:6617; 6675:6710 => -0.93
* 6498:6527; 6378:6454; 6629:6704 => 0.50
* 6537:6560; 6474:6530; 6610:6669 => -0.20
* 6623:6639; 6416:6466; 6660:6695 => -0.34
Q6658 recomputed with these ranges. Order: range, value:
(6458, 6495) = 17.1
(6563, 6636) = 16.7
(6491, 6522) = 16.8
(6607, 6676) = 17.2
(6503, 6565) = 16.7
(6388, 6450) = 17.4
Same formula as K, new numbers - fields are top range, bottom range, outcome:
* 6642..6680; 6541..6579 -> 1.07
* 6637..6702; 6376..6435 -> 1.07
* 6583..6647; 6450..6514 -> 1.05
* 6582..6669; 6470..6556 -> 1.04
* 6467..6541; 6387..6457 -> 1.00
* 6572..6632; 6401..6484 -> 1.04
